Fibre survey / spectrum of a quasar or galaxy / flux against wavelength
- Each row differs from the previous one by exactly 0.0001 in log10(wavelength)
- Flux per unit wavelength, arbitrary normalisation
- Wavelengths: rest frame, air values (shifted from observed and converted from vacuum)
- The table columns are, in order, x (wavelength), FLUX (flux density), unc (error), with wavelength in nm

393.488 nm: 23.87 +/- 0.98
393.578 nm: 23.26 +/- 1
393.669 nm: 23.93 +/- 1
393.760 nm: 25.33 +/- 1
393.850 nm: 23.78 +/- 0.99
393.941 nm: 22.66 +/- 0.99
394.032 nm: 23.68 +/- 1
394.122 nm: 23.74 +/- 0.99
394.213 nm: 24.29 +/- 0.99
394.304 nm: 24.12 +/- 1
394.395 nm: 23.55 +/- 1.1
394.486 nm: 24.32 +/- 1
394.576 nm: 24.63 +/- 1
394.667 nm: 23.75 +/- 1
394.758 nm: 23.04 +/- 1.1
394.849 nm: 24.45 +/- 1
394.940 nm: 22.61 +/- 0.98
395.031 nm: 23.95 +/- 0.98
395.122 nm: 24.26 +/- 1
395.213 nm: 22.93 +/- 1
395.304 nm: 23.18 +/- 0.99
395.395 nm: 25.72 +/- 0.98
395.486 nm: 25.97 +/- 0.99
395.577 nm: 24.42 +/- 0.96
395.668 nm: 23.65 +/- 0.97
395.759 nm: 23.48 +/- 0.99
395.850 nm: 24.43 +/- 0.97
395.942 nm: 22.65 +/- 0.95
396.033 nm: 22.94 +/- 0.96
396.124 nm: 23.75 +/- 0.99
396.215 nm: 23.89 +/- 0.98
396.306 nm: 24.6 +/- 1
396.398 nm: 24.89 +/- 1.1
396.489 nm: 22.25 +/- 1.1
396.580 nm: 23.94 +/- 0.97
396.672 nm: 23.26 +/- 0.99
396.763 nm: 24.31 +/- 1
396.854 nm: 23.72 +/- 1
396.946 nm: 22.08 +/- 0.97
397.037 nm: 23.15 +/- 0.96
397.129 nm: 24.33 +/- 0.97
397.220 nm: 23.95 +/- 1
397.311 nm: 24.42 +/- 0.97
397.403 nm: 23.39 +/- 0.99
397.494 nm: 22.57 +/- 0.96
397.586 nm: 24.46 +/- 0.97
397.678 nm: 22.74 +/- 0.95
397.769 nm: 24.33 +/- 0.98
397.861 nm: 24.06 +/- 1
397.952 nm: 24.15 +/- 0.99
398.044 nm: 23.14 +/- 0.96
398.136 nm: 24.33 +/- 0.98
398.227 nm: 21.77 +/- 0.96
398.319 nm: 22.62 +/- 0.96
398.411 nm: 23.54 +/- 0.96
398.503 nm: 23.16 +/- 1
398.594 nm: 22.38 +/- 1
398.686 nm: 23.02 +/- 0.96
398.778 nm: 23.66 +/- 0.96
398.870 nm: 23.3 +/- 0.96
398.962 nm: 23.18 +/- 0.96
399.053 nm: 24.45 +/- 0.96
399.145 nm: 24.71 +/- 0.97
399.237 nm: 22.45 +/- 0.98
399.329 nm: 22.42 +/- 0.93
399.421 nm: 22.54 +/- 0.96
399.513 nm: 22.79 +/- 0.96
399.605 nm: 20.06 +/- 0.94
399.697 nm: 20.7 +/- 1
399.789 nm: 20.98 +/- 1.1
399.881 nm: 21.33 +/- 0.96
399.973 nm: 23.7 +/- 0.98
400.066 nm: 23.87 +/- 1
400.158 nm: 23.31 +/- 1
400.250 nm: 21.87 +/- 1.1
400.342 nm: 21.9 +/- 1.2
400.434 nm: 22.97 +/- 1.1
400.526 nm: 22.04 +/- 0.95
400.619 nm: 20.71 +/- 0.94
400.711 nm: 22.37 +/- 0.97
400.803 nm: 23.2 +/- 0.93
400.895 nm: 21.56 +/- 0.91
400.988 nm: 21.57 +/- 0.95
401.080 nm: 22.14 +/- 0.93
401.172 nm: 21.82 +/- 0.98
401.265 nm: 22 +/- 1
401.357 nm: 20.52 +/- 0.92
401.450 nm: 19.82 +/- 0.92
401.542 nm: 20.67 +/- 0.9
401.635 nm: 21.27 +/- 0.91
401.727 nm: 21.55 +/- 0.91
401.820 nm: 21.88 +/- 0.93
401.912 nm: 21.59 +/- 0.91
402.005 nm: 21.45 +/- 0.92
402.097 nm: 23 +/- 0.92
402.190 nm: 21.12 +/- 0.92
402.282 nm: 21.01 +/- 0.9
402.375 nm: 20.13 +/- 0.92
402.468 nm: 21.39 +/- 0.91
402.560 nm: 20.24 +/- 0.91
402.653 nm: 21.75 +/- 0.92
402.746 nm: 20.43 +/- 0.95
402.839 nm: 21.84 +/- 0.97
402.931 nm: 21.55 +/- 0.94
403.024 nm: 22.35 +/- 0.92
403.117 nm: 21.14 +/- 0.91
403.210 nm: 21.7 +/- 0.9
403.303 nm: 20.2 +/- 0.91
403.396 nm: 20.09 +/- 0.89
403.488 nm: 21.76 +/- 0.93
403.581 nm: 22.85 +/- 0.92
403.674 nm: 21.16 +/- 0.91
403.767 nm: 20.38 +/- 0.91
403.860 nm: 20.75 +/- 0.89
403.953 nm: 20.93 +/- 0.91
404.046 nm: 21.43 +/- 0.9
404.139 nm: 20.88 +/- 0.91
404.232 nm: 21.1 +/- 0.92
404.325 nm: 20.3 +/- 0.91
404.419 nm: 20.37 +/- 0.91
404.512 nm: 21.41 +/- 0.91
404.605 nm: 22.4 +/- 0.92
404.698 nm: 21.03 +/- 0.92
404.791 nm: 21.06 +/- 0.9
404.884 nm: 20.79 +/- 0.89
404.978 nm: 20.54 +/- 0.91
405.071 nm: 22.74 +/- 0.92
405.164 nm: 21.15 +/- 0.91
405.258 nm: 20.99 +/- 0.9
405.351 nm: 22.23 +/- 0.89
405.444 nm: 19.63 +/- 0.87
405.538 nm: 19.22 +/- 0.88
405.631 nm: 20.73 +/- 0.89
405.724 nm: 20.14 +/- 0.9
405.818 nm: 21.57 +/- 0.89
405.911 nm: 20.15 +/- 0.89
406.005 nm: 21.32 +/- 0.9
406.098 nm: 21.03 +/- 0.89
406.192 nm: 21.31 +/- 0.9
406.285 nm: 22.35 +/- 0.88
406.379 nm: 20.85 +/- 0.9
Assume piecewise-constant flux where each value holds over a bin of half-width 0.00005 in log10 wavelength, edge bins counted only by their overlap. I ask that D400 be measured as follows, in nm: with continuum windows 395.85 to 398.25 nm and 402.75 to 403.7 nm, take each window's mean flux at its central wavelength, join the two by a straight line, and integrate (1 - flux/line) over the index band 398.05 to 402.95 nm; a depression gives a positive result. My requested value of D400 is 0.07 nm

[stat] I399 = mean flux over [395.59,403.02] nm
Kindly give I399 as 22.6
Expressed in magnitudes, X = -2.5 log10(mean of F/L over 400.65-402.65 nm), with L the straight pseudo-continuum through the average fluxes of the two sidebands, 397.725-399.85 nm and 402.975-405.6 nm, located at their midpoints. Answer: 0.03 mag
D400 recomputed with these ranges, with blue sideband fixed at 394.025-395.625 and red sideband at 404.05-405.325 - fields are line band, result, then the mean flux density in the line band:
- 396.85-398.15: -0.02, 23.6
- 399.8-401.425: 0.02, 22.1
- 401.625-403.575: 0.04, 21.3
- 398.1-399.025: -0.01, 23.1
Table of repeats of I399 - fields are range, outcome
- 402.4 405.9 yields 21.1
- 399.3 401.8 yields 21.8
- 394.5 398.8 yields 23.7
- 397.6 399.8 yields 23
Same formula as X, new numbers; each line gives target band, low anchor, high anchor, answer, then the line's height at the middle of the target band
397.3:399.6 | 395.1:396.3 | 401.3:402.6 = -0.03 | 22.7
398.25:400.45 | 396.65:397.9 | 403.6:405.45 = 0.01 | 22.9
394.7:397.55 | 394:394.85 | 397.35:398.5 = 0.00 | 23.7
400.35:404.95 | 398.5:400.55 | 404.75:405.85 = 0.02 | 21.7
